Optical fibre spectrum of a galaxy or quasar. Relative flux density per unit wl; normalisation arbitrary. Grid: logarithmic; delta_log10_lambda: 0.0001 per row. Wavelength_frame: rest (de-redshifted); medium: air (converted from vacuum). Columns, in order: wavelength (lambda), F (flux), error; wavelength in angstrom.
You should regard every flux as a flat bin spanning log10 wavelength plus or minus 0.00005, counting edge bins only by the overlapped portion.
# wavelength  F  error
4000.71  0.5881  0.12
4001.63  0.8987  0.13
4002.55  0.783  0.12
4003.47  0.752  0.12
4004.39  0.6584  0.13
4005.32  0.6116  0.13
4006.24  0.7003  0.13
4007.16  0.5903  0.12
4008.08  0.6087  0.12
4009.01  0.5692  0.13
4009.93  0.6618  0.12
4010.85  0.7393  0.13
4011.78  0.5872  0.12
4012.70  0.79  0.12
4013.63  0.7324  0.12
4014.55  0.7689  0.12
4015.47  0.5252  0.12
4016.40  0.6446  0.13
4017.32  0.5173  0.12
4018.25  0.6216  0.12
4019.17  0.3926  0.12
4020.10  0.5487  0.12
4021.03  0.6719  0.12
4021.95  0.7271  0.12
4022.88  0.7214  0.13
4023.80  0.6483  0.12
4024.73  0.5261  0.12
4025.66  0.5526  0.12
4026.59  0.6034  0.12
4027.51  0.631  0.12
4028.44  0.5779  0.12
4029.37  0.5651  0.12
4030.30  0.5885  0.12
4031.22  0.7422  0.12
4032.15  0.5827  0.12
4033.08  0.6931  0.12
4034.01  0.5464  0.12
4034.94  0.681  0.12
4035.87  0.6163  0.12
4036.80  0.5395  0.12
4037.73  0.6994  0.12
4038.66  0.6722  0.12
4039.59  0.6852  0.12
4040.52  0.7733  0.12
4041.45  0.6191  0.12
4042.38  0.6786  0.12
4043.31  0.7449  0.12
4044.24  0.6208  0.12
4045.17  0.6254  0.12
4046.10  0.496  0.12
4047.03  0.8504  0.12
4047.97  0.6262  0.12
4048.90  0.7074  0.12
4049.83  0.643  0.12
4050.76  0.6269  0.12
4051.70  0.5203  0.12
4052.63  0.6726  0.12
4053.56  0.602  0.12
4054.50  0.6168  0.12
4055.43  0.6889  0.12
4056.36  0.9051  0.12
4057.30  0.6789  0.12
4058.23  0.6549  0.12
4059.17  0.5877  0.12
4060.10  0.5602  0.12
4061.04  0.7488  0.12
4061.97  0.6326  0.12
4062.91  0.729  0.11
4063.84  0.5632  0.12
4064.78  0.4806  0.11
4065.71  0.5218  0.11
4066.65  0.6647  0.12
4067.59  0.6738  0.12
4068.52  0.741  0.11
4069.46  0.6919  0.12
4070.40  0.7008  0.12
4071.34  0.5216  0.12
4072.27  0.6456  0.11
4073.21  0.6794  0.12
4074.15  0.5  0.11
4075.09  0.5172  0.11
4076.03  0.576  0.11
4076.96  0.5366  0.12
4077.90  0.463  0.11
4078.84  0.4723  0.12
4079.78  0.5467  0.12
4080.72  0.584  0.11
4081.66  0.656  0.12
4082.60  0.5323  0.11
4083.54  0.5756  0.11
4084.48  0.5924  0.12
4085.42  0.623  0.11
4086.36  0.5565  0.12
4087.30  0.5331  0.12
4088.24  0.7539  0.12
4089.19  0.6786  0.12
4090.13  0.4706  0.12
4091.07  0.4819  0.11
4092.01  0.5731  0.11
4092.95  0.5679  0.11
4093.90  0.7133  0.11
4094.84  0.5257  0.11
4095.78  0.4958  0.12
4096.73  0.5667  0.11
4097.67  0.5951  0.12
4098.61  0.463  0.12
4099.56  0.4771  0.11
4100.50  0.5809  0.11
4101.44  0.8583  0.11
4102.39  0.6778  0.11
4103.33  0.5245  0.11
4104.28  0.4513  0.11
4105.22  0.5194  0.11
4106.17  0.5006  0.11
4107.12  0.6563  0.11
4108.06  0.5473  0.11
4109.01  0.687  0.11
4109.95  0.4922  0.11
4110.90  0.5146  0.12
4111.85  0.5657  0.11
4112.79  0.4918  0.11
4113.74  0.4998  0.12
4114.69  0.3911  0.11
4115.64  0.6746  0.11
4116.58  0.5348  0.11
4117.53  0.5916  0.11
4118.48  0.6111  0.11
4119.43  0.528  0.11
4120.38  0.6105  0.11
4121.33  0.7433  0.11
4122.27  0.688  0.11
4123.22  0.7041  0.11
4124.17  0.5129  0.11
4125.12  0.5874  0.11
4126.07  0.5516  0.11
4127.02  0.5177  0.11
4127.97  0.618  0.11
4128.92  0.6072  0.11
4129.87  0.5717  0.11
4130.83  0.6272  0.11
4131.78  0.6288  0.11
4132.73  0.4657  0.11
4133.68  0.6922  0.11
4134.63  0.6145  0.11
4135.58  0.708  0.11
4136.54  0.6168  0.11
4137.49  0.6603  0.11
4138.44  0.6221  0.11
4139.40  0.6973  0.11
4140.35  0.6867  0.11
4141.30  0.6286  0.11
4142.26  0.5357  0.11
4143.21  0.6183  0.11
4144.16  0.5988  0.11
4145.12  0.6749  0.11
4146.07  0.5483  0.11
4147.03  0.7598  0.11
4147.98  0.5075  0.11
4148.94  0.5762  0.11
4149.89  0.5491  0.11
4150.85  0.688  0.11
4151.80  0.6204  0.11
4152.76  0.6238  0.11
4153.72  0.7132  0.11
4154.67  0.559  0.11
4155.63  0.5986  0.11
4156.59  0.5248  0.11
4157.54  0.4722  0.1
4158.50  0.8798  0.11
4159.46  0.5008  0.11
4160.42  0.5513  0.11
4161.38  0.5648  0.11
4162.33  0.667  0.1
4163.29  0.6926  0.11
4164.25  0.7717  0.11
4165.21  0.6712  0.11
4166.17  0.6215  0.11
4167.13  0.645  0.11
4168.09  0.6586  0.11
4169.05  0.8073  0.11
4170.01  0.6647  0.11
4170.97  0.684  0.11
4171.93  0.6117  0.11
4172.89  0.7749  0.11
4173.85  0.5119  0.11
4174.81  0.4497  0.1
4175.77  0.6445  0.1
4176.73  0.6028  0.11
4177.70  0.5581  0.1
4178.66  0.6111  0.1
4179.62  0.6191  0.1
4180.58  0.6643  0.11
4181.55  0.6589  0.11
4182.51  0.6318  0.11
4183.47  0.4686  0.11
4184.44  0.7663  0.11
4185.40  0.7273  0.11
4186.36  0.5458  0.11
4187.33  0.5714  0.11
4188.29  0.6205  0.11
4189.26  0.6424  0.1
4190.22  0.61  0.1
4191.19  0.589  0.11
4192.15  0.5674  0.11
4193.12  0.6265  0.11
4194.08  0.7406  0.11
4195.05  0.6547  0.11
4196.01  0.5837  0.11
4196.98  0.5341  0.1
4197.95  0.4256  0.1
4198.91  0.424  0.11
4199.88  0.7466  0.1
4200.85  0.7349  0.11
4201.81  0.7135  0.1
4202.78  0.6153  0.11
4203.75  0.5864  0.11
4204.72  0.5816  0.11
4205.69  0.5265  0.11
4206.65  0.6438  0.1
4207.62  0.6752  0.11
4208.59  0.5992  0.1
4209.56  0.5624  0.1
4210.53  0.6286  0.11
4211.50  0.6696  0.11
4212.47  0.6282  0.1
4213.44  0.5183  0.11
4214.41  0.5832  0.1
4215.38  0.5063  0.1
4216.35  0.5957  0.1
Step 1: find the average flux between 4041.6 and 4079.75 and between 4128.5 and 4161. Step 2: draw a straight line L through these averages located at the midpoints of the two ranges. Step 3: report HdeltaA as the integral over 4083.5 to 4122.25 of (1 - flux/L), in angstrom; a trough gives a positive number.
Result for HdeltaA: 2.9 angstrom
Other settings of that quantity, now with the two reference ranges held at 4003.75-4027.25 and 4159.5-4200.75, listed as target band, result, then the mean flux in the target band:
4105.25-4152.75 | 2.05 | 0.598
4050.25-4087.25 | 1.01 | 0.61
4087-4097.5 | 0.79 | 0.579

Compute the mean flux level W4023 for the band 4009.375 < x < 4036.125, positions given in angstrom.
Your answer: 0.628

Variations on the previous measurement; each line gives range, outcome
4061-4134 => 0.584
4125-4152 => 0.613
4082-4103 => 0.586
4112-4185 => 0.616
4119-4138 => 0.613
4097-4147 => 0.593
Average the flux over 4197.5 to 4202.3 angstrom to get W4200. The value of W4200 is 0.611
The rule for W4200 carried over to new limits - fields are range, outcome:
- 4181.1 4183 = 0.646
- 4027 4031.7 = 0.622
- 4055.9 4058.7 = 0.745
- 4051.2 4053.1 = 0.597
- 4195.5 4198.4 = 0.517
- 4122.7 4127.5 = 0.576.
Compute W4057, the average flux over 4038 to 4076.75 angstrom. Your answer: 0.645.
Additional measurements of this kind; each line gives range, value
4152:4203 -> 0.625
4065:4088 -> 0.588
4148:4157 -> 0.601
